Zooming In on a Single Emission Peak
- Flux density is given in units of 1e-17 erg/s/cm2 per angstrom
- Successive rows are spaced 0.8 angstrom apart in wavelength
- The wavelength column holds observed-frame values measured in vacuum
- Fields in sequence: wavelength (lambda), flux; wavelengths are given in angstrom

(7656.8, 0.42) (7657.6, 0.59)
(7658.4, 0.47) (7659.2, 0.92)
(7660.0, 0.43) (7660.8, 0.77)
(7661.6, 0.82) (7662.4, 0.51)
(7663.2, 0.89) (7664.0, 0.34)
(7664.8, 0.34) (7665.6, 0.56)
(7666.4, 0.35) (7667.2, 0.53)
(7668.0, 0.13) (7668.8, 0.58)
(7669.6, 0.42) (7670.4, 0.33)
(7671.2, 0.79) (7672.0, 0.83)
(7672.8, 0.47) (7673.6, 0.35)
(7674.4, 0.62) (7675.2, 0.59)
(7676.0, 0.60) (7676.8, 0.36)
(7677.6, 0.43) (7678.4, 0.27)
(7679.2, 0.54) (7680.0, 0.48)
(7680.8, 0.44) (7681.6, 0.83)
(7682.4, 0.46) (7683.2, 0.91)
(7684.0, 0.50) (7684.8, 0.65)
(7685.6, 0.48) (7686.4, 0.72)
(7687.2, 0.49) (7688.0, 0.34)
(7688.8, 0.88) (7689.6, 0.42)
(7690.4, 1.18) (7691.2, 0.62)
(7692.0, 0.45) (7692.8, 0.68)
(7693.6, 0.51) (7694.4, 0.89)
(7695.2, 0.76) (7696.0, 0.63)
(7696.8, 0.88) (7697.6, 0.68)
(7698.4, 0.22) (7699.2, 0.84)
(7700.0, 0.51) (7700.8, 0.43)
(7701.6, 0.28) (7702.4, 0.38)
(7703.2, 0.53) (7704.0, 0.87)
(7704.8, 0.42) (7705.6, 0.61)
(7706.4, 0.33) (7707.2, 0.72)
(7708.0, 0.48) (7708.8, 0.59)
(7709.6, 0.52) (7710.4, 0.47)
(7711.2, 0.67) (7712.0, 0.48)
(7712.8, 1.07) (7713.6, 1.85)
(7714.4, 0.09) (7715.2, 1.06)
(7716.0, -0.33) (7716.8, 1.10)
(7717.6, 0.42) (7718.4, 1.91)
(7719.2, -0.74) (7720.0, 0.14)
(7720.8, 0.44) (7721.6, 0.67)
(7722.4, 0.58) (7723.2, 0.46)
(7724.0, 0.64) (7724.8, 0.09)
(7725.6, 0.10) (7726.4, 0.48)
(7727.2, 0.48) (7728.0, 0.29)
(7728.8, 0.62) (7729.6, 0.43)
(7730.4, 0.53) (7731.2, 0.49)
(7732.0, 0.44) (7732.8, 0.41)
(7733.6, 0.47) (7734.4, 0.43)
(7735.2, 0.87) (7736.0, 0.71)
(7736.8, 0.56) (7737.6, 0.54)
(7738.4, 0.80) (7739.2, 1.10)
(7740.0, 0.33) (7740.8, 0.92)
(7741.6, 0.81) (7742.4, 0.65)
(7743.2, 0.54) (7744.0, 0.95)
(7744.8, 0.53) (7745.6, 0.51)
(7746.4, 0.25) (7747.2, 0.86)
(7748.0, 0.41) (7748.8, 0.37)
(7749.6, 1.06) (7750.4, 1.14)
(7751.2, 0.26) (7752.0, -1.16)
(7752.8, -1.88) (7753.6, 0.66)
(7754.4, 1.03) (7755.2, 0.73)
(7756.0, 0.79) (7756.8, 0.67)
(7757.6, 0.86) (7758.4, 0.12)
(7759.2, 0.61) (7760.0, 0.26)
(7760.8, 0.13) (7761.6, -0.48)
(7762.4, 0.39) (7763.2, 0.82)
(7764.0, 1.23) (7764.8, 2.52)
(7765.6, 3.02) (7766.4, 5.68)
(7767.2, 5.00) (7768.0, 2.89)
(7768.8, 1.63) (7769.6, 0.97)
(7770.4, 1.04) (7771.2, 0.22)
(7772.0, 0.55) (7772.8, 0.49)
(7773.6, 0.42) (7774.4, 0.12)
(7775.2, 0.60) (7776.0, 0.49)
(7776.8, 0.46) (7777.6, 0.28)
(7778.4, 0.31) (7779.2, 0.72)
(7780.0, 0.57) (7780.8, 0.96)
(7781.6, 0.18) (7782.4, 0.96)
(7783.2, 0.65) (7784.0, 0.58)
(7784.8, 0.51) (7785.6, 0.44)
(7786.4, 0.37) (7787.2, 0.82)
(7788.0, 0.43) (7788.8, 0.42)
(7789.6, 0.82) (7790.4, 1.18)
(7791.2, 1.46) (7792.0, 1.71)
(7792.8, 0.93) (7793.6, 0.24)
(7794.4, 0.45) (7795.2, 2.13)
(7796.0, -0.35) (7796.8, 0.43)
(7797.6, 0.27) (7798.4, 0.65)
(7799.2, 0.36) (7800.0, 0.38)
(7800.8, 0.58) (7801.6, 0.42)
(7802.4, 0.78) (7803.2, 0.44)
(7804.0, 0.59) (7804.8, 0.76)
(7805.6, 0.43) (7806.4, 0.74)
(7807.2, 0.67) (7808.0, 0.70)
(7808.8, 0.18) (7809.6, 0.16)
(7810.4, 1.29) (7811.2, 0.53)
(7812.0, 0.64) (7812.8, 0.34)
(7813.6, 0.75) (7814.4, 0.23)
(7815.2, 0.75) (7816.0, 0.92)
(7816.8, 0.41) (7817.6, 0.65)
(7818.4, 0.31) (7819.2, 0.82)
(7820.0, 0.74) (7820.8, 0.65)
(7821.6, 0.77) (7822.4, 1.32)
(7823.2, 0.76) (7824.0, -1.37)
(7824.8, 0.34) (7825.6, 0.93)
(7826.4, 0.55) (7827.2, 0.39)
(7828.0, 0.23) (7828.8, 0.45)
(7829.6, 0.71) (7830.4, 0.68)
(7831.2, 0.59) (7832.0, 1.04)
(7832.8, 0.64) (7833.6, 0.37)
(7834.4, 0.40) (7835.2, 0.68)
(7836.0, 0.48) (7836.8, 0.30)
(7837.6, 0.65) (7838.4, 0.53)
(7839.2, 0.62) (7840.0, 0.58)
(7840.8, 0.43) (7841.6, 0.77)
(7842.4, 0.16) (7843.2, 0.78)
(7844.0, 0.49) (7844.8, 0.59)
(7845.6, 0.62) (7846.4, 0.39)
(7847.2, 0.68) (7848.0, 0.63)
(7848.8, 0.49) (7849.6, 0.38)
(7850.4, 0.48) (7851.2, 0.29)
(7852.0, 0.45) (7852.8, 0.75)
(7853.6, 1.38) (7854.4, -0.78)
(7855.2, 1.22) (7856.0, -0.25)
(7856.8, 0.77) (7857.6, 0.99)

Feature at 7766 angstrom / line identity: H-alpha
